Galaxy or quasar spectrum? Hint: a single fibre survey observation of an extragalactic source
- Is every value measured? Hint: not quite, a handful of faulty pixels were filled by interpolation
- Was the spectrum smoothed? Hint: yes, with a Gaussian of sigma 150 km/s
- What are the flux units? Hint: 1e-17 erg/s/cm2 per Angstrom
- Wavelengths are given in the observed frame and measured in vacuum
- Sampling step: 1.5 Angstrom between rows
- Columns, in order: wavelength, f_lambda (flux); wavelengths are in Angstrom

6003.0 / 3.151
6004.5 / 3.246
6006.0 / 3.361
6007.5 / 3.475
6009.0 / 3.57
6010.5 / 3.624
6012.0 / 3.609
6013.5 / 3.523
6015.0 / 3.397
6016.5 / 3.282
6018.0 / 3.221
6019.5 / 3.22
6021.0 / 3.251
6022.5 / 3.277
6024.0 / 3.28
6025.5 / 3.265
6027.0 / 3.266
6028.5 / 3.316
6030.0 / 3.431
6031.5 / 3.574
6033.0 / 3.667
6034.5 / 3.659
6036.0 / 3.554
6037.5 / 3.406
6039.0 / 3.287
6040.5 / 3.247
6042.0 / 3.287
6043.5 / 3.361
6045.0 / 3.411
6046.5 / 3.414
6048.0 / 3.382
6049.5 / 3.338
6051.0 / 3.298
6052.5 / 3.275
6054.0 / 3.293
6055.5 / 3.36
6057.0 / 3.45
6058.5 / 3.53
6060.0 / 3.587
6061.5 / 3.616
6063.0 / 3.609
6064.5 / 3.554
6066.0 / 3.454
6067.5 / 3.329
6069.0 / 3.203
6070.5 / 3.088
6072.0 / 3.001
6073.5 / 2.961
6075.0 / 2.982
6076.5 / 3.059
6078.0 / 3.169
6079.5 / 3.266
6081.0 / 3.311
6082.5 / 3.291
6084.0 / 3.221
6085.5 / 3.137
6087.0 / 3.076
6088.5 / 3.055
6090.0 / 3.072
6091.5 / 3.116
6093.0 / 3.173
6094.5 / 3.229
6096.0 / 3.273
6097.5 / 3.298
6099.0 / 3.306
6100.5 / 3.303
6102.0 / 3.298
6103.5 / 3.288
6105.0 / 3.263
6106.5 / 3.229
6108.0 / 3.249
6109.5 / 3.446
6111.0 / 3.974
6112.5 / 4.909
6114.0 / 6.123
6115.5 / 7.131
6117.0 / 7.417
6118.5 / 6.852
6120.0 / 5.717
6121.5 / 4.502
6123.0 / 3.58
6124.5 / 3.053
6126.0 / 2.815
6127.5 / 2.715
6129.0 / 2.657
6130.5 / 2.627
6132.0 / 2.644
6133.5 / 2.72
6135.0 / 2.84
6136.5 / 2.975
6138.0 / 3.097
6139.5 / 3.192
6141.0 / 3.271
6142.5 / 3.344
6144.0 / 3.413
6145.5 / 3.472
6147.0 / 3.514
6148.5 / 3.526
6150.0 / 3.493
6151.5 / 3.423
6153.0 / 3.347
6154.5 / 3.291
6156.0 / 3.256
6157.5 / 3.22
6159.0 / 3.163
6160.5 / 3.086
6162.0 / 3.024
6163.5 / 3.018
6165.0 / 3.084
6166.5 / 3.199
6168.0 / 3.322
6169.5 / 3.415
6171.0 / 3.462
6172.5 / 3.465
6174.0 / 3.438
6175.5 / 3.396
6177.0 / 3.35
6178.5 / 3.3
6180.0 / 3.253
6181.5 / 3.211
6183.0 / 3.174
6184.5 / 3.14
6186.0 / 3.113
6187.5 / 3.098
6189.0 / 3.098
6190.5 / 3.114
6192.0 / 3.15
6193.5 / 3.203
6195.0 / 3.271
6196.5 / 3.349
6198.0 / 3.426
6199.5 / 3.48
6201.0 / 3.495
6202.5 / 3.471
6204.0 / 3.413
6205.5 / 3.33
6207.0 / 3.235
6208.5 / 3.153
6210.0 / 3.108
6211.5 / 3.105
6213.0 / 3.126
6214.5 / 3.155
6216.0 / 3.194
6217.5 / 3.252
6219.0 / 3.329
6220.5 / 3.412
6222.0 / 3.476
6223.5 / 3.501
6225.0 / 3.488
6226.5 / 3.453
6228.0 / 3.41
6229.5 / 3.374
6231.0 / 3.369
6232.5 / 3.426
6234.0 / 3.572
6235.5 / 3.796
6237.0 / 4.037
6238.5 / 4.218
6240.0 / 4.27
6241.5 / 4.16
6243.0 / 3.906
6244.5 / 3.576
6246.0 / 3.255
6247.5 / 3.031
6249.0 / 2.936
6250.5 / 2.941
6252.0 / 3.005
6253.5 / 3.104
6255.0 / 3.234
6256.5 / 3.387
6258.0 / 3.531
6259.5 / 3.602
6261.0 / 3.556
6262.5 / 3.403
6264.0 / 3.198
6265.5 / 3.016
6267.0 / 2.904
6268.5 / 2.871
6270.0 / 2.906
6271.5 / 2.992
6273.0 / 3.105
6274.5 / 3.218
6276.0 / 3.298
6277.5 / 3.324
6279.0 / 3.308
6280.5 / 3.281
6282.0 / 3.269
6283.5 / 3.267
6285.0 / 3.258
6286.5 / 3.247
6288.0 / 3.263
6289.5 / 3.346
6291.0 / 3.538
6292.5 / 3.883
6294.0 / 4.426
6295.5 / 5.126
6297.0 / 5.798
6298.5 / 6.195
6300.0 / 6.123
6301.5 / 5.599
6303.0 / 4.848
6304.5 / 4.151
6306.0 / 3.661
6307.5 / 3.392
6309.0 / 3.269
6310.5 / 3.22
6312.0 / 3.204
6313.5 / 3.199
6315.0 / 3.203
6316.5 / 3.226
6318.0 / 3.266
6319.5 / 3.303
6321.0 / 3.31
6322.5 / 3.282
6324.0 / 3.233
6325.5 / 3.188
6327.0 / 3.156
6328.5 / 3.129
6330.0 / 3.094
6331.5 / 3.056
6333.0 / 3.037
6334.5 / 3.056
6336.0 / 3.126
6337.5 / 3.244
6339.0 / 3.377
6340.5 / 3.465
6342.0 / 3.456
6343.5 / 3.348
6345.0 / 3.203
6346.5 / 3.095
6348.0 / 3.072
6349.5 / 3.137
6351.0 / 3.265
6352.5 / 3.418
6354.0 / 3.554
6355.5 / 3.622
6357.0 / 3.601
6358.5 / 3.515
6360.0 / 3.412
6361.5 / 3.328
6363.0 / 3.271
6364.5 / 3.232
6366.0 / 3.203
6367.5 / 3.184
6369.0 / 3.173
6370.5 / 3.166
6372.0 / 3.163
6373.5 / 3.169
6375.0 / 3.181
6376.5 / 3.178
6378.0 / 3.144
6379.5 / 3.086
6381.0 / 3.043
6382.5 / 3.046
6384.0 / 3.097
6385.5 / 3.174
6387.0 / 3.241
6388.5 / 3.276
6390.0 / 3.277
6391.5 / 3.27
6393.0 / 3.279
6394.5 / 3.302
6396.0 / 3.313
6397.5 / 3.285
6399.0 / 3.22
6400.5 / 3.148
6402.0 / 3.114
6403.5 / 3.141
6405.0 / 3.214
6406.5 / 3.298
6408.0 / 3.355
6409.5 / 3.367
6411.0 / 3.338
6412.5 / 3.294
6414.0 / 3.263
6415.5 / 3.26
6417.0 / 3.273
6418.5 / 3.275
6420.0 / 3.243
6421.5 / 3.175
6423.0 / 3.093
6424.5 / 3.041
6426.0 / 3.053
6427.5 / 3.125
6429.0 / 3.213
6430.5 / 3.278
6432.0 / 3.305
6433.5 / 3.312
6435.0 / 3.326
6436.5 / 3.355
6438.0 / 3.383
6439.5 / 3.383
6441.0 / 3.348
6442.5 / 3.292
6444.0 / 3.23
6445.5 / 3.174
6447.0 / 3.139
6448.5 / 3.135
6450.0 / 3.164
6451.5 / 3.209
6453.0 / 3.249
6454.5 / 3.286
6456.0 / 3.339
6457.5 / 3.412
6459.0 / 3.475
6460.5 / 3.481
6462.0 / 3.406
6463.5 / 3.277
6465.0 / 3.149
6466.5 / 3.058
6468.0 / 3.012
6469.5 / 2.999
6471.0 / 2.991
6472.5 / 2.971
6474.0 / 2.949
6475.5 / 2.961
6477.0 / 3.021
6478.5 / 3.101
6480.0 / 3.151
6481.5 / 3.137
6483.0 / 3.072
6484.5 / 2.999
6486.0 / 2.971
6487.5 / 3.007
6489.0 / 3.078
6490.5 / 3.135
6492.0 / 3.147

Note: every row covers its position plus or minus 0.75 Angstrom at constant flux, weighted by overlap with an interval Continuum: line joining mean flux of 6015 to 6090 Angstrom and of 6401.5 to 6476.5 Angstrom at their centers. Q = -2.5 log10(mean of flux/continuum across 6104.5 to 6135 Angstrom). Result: -0.24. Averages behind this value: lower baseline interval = 3.32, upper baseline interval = 3.22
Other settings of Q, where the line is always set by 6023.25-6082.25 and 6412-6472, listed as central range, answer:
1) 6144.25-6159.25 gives -0.020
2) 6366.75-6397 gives 0.021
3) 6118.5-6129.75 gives -0.143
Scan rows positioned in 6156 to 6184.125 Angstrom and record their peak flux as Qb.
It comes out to 3.465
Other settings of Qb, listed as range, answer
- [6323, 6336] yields 3.233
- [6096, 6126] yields 7.417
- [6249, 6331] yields 6.195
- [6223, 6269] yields 4.27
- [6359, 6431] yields 3.412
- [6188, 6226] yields 3.501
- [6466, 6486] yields 3.151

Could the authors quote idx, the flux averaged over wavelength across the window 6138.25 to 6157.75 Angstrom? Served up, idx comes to 3.36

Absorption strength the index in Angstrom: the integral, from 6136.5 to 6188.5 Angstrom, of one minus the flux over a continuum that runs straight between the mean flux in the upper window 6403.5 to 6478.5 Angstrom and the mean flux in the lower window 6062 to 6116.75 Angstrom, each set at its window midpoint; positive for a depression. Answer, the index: 2.7 Angstrom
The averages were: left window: 3.52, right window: 3.22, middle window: 3.28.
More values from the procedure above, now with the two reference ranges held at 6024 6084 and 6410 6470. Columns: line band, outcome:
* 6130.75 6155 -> 0.8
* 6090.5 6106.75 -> 0.4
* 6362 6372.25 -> 0.2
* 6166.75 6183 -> -0.2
